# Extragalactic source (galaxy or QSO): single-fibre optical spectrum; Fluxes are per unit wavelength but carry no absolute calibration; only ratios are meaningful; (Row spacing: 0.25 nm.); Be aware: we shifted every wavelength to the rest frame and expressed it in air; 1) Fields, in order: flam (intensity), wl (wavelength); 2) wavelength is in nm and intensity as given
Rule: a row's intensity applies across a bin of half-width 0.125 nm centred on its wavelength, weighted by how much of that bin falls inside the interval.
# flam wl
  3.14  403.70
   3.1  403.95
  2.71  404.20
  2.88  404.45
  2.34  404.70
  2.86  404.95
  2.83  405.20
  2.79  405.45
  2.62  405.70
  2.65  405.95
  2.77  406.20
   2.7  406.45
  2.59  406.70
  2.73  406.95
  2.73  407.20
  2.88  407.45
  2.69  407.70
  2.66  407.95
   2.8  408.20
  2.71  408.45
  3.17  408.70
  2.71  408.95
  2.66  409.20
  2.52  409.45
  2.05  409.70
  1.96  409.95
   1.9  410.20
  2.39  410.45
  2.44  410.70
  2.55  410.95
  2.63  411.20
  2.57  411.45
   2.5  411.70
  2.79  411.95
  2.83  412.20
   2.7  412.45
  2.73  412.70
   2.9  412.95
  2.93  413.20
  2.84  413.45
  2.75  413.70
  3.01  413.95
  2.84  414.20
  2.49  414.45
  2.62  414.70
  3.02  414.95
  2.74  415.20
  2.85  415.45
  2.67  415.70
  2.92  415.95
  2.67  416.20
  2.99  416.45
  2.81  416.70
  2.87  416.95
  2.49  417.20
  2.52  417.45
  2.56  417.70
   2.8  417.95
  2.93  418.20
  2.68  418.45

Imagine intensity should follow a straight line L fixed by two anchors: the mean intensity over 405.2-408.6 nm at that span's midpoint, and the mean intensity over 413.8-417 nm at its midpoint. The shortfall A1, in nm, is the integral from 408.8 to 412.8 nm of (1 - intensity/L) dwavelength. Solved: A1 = 0.38 nm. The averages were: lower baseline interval 2.72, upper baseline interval 2.81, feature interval 2.5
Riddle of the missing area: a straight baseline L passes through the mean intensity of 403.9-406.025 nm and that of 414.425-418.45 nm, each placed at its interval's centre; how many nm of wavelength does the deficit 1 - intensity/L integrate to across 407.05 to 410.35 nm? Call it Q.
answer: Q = 0.21 nm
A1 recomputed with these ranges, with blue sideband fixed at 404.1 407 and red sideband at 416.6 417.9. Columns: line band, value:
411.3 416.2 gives -0.183 nm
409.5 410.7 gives 0.243 nm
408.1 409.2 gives -0.055 nm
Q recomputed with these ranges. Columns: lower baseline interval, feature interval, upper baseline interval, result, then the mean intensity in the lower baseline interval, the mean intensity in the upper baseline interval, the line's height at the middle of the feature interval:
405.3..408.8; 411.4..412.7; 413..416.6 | 0.046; 2.75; 2.81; 2.79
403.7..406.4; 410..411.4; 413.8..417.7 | 0.201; 2.77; 2.76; 2.77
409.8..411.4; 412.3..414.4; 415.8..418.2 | -0.270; 2.32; 2.75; 2.5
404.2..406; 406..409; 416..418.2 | -0.048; 2.71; 2.73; 2.72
